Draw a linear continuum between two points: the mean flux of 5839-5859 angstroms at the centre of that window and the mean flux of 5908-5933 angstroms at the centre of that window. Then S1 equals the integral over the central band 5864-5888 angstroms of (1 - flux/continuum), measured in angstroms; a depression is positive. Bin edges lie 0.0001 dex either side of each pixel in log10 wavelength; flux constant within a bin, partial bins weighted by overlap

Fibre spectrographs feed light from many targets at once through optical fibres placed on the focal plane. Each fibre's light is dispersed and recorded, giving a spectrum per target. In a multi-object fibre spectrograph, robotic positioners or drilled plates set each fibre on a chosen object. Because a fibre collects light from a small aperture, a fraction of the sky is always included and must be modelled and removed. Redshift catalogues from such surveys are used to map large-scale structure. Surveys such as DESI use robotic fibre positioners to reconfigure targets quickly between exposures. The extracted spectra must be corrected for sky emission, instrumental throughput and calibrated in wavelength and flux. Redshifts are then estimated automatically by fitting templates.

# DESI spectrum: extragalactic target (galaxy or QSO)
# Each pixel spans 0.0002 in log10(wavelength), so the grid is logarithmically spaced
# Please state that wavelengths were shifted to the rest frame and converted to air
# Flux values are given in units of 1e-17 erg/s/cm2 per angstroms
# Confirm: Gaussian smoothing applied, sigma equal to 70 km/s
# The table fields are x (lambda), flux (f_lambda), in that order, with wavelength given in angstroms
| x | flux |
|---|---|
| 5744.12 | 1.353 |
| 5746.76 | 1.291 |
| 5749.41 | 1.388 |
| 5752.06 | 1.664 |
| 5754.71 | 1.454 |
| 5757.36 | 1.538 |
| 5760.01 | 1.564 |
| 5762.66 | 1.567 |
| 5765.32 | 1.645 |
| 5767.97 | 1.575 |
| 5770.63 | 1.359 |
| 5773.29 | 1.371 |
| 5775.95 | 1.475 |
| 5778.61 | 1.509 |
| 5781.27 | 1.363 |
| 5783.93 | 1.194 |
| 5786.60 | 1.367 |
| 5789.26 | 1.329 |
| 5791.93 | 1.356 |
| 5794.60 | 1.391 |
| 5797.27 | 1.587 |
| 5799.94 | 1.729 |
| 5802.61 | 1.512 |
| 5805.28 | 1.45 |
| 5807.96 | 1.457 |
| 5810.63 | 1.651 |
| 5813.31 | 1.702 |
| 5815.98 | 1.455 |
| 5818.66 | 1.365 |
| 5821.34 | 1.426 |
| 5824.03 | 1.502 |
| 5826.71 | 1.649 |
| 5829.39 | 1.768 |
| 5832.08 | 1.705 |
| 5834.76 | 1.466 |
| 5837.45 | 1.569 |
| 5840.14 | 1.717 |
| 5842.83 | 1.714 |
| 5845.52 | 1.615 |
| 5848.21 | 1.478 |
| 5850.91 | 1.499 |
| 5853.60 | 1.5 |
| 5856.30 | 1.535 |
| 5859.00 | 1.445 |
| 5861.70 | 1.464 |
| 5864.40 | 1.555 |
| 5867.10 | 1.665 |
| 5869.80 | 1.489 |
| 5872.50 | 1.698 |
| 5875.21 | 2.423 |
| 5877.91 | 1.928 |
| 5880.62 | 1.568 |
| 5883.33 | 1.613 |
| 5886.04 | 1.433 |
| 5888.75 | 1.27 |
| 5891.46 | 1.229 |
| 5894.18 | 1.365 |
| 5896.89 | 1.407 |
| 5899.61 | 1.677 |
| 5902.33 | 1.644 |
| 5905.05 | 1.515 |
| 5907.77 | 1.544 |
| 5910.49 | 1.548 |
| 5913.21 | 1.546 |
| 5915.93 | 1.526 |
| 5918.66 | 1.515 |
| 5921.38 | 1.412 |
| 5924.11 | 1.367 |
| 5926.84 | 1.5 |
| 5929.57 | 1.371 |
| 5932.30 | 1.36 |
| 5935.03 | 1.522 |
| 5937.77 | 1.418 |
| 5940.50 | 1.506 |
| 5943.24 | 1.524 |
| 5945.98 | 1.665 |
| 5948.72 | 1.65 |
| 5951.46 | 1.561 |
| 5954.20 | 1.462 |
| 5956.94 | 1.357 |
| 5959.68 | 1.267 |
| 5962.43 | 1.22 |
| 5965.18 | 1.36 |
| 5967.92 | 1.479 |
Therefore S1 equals -2.7 angstroms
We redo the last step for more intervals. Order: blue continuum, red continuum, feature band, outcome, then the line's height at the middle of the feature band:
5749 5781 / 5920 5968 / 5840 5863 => -1.0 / 1.48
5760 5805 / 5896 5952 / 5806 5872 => -3.4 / 1.48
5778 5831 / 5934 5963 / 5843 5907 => -3.7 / 1.48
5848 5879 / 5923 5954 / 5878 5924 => 2.1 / 1.57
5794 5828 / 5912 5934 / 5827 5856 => -1.8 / 1.51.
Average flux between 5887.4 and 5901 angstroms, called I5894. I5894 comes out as 1.39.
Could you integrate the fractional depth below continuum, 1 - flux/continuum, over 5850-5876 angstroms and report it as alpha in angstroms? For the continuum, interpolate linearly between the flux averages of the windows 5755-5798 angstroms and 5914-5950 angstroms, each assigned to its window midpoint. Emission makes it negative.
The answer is -2.5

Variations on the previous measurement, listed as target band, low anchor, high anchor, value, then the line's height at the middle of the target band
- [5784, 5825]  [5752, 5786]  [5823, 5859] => 1.5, 1.53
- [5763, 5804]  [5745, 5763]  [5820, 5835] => 2.1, 1.53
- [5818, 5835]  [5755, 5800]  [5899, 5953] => -1.0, 1.48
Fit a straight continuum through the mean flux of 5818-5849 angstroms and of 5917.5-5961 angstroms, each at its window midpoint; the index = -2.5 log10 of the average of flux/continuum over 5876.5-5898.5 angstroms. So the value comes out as 0.03 mag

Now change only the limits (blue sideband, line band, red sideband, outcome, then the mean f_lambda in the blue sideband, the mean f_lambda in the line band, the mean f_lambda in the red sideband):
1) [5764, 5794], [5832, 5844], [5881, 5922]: -0.13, 1.41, 1.63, 1.49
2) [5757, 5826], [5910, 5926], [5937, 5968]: -0.02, 1.48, 1.48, 1.46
